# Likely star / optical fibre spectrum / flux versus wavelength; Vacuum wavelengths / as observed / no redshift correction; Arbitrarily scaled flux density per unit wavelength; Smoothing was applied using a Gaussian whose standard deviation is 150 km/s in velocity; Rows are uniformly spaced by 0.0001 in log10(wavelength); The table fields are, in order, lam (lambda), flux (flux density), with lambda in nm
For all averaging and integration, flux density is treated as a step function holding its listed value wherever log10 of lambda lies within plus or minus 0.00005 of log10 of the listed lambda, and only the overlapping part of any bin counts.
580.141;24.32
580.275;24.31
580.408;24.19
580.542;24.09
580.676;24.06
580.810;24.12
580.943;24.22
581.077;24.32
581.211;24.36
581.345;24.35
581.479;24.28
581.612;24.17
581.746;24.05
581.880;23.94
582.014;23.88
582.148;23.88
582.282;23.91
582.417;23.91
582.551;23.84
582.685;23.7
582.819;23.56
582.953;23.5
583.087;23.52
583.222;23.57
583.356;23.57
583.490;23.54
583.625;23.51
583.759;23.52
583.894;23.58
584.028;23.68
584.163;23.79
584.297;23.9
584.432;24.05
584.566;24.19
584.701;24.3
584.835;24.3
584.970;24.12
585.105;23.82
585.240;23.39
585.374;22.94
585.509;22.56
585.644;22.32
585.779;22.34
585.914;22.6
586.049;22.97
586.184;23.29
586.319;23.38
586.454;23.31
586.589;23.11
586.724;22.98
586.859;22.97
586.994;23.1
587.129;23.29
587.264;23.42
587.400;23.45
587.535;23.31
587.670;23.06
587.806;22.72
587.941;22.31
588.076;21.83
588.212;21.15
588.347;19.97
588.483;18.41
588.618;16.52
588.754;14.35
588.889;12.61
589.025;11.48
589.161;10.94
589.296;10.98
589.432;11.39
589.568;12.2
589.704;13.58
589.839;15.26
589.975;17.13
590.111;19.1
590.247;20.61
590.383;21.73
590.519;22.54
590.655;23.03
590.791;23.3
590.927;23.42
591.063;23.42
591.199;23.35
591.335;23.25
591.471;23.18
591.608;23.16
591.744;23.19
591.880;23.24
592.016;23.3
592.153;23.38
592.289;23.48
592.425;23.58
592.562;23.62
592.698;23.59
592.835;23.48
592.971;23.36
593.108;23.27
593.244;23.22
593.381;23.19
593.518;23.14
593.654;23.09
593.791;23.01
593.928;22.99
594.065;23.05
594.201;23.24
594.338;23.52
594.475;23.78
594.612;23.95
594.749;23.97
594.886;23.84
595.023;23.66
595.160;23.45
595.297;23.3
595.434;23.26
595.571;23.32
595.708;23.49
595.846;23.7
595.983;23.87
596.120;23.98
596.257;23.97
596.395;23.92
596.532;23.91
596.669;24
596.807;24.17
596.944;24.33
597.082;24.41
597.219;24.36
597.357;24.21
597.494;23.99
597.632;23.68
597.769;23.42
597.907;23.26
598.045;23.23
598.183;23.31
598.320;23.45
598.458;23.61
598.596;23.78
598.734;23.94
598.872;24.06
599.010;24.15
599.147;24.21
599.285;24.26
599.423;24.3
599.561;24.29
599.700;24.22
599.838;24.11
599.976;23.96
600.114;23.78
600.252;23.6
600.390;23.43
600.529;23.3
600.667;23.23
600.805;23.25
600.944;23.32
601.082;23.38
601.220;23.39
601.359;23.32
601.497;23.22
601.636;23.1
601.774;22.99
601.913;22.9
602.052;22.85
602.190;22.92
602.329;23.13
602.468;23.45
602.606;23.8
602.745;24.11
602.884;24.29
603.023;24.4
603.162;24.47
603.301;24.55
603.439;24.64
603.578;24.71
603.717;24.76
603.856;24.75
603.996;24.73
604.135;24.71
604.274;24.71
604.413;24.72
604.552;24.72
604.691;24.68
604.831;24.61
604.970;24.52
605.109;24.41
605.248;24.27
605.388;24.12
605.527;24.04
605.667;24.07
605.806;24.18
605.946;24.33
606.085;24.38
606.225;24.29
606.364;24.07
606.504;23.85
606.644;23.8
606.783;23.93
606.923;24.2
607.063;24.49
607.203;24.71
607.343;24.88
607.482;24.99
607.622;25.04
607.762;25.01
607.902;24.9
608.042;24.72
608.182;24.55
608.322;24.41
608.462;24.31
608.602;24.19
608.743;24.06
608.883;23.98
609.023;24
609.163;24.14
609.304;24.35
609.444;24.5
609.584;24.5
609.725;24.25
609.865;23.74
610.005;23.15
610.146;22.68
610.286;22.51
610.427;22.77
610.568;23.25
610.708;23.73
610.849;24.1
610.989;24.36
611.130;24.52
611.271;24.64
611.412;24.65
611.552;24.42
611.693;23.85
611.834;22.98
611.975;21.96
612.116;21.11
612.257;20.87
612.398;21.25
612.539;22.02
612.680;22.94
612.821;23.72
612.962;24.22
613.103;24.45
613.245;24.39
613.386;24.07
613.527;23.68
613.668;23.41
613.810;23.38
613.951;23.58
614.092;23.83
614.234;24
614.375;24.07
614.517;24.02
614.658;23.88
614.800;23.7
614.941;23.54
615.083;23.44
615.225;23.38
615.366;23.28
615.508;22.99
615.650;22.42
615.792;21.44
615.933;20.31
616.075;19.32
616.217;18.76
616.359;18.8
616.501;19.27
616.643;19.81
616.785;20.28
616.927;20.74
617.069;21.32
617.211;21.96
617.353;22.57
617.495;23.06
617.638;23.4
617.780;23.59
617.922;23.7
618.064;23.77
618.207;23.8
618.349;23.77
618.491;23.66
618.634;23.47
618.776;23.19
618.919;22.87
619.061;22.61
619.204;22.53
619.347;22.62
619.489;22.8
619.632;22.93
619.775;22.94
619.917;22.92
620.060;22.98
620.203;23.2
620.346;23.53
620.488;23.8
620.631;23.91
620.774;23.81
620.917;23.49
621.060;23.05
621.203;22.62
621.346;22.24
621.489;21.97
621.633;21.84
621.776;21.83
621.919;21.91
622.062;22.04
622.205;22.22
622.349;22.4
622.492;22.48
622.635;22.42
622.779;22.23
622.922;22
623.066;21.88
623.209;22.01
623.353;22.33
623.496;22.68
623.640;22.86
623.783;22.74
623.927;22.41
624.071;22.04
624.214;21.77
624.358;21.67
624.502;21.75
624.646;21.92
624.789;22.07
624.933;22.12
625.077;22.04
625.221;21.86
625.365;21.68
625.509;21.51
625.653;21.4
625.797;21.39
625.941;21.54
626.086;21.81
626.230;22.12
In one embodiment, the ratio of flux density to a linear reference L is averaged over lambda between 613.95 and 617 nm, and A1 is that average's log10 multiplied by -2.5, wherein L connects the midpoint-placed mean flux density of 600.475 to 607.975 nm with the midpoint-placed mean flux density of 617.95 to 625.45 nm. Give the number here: 0.055 mag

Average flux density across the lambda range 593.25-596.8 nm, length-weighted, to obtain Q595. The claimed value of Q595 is 23.5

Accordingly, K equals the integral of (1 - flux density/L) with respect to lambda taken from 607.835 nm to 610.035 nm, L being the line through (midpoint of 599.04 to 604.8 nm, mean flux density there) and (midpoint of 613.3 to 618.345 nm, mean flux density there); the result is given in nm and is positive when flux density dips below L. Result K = -0.10 nm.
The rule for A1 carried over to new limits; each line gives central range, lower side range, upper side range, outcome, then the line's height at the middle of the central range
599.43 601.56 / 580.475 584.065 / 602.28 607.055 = 0.028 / 24.2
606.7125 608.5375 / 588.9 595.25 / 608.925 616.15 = -0.082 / 22.8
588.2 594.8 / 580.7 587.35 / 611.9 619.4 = 0.132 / 23.4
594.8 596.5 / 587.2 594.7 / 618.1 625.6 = -0.121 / 21.2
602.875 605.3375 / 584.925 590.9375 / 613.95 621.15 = -0.143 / 21.6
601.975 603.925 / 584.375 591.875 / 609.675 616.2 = -0.084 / 22.3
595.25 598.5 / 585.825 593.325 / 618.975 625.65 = -0.122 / 21.2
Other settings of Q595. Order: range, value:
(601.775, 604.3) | 24.1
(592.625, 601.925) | 23.6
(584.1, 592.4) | 21.2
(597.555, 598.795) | 23.5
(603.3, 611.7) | 24.3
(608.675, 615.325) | 23.6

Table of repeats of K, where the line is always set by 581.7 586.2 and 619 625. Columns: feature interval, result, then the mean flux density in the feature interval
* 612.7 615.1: -0.12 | 23.8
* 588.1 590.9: 0.77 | 17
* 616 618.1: 0.12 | 21.3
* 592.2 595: -0.01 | 23.4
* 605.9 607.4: -0.09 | 24.3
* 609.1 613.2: -0.11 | 23.4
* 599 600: -0.05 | 24.2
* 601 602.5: 0.00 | 23.1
